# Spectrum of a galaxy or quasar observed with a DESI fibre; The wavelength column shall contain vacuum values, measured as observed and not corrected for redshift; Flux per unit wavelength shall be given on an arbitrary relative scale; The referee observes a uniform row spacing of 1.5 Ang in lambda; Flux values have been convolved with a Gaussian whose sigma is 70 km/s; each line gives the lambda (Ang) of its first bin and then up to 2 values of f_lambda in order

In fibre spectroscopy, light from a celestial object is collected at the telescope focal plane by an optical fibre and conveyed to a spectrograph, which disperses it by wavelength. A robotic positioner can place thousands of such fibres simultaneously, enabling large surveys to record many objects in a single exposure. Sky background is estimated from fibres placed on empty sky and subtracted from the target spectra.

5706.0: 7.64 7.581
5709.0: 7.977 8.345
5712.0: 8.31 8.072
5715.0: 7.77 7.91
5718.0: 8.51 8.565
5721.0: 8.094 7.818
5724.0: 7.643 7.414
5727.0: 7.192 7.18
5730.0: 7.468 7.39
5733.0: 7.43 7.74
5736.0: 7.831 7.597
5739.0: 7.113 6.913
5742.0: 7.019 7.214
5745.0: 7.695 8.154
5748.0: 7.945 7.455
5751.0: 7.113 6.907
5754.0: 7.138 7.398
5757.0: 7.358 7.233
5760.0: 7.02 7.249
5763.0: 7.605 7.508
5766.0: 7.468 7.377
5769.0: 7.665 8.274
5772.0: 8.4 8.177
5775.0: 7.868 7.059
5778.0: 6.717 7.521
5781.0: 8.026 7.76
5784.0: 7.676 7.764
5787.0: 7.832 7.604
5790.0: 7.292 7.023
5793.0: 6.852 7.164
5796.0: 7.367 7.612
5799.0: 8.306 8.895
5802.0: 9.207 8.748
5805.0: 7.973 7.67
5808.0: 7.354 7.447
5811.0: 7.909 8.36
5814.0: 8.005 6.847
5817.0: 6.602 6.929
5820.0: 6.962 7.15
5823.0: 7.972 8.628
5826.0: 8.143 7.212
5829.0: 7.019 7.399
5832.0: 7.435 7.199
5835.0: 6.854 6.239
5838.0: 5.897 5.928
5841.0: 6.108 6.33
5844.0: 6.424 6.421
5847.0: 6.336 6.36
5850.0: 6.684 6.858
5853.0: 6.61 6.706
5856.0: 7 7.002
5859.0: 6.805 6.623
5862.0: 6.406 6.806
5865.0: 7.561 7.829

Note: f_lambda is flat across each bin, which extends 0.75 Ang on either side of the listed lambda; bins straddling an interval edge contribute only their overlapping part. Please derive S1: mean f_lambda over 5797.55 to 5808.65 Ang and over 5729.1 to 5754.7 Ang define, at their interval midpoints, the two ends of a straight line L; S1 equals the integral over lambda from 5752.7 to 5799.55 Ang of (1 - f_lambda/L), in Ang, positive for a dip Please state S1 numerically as 2.2 Ang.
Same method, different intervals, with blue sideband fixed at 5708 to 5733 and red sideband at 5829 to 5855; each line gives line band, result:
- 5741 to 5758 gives 0.3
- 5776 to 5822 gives -3.8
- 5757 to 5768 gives 0.1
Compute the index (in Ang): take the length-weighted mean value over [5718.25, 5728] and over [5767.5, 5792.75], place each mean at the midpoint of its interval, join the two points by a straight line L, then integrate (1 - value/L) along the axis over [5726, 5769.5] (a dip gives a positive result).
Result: 1.9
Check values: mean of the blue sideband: 7.81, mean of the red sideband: 7.64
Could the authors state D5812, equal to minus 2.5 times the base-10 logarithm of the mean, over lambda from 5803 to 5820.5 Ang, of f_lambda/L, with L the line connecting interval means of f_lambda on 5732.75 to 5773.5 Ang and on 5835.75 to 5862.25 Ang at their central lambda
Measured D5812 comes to -0.102 mag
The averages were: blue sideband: 7.49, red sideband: 6.49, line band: 7.56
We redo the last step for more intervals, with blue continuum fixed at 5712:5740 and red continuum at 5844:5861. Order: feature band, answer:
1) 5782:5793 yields -0.045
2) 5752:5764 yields 0.029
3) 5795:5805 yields -0.169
